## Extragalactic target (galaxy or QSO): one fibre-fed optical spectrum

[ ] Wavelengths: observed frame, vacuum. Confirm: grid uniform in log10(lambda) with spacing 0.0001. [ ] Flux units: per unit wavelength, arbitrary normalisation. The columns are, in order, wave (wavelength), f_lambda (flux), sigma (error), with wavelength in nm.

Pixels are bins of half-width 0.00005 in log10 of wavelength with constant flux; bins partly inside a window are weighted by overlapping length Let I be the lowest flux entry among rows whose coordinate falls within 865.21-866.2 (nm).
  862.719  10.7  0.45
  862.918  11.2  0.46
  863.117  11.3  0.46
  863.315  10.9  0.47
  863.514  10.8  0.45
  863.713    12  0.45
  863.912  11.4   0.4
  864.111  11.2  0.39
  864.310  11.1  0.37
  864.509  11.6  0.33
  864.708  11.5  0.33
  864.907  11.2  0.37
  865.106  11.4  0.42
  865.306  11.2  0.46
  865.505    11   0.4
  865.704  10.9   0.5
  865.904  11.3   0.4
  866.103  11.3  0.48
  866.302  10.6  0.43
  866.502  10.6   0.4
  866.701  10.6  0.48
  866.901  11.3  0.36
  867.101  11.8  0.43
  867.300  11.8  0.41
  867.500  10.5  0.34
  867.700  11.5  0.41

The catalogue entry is 10.9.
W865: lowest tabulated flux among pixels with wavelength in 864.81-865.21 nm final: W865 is 11.2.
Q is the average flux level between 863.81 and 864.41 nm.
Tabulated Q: 11.2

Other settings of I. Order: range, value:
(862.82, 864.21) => 10.8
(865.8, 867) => 10.6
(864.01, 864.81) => 11.1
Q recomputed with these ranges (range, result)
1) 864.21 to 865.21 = 11.4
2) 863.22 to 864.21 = 11.3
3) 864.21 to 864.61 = 11.4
